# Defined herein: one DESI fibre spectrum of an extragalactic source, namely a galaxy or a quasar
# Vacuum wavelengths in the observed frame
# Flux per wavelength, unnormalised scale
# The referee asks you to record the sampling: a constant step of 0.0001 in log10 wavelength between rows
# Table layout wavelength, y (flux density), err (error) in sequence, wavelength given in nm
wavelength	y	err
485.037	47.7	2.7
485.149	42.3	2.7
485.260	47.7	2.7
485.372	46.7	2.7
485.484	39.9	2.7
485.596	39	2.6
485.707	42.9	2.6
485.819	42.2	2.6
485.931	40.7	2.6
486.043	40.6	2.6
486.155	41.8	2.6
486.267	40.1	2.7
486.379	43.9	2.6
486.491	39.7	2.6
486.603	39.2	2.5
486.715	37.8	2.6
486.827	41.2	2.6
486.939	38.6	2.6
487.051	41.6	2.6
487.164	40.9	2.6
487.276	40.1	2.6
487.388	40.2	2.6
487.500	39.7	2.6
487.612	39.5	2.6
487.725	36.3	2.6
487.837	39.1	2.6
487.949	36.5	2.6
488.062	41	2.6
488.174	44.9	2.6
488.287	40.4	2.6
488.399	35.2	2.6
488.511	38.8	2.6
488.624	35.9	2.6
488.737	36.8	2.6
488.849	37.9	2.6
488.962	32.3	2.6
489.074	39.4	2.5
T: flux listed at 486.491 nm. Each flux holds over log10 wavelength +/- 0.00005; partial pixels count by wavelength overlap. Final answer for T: 39.7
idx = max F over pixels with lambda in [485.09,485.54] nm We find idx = 47.7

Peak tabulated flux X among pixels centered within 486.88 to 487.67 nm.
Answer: 41.6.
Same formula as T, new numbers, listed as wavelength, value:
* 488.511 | 38.8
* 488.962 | 32.3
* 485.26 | 47.7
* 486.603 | 39.2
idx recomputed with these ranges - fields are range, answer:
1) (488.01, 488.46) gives 44.9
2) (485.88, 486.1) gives 40.7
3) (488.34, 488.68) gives 38.8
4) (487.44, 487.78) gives 39.7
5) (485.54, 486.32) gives 42.9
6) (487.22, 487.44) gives 40.2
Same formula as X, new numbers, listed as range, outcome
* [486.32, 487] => 43.9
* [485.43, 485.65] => 39.9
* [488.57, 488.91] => 37.9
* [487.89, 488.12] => 41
